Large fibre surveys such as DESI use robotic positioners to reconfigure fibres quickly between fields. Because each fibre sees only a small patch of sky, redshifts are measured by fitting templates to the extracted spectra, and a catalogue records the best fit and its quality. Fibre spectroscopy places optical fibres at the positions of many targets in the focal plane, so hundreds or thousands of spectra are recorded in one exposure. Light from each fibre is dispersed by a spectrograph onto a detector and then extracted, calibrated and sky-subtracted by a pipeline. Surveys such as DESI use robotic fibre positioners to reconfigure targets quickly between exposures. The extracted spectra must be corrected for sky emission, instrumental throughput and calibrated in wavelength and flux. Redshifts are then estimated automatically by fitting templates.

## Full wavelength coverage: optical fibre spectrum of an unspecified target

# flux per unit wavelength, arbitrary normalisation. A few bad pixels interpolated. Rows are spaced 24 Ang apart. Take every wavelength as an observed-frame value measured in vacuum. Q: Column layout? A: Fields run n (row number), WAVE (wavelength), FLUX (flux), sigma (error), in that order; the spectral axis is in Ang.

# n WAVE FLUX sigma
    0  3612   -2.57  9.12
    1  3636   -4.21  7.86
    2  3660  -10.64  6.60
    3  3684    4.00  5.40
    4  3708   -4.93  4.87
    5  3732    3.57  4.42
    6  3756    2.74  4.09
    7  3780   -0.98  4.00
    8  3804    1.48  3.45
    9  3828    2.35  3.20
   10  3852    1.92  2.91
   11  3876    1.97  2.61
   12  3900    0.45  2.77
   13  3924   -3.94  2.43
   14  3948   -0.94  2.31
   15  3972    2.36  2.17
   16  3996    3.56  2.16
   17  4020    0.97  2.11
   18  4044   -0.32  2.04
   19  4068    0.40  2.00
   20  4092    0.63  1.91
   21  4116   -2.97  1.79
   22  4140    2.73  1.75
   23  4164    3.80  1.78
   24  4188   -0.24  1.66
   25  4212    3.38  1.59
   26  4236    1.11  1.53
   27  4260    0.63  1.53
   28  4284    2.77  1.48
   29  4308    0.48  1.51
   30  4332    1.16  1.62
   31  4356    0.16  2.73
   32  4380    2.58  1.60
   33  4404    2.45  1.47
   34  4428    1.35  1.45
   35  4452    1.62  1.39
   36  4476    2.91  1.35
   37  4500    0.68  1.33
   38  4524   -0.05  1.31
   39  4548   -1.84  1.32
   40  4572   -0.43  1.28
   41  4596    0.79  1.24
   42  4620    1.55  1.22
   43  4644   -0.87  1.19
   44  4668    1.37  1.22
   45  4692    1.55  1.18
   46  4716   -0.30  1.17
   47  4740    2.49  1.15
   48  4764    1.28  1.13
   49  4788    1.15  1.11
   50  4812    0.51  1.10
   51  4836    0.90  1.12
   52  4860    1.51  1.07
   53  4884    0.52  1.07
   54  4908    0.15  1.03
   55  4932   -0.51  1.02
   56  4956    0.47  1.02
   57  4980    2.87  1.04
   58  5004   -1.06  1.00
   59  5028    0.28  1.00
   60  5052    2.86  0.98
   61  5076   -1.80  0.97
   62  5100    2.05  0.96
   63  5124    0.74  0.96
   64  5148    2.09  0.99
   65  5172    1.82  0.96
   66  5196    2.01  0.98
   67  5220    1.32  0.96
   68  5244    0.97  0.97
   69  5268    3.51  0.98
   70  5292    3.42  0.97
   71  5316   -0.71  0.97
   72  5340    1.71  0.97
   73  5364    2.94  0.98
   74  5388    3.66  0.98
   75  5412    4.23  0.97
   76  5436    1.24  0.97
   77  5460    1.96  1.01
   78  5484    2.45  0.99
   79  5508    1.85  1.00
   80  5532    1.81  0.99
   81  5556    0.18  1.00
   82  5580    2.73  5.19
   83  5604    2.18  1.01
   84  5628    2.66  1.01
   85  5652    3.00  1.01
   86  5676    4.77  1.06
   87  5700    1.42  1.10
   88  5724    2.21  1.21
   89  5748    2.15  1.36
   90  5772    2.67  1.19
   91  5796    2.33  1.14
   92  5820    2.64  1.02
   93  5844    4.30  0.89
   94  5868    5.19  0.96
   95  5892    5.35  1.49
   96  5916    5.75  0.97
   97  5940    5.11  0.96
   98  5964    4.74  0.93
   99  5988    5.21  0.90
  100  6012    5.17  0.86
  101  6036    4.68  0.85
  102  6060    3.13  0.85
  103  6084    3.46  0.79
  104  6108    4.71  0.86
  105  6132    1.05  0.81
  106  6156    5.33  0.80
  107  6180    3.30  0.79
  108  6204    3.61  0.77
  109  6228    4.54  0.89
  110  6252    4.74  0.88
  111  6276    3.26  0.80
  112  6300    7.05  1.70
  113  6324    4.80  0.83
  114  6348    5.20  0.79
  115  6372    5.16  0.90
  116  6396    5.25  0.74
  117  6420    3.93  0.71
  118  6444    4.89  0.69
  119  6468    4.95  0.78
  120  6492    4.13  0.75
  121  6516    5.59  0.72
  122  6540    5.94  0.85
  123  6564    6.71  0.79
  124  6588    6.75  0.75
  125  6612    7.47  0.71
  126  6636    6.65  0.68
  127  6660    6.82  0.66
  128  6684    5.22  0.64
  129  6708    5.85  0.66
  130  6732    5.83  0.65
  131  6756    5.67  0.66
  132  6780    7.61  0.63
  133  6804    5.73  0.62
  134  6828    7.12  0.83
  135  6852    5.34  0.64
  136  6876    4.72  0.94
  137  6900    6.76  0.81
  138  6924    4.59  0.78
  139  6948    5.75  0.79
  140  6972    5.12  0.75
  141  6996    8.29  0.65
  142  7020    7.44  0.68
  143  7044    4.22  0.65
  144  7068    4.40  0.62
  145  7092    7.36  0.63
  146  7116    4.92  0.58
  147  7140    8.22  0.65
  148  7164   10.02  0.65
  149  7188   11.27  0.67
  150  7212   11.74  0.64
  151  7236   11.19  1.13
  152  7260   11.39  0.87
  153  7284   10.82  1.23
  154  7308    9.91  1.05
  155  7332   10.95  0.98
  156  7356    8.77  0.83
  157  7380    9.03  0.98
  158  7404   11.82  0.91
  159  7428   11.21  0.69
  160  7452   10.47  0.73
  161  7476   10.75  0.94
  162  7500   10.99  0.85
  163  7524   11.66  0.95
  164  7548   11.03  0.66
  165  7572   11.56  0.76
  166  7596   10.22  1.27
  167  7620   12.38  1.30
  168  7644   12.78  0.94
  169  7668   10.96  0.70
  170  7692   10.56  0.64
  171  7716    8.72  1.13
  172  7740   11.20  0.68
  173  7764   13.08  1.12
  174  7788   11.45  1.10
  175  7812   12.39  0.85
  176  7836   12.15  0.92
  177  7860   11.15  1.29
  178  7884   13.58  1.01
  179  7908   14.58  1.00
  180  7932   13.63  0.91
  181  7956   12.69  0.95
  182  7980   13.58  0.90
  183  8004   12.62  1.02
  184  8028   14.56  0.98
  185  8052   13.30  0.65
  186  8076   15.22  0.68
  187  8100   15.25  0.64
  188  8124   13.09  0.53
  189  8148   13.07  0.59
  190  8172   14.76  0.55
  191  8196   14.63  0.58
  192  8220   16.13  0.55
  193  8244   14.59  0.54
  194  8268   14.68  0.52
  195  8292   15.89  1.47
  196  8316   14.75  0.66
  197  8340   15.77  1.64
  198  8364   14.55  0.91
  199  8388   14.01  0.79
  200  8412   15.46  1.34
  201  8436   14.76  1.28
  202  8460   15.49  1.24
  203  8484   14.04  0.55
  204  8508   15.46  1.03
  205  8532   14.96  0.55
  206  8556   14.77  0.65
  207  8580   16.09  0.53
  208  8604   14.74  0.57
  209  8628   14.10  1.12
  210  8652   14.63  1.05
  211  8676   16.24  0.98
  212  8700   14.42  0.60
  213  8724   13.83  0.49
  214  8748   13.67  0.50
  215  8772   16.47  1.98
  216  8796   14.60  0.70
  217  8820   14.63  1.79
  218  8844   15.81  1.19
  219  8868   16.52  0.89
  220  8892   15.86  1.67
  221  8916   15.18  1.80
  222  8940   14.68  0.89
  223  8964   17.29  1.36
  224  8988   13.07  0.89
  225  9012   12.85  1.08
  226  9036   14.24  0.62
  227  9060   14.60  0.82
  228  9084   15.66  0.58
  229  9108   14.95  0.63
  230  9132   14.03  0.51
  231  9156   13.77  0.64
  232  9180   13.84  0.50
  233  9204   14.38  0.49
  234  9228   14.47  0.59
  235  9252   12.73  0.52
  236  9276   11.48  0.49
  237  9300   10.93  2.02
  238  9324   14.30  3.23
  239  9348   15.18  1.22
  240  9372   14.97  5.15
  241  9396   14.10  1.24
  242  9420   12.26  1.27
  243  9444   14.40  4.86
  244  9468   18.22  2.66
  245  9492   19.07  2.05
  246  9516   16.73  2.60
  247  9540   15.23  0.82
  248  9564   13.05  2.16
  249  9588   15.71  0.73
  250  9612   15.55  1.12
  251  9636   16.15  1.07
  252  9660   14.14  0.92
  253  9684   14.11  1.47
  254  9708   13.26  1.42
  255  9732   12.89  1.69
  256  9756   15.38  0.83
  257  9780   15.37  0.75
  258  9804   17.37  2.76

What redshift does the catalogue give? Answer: 0.794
